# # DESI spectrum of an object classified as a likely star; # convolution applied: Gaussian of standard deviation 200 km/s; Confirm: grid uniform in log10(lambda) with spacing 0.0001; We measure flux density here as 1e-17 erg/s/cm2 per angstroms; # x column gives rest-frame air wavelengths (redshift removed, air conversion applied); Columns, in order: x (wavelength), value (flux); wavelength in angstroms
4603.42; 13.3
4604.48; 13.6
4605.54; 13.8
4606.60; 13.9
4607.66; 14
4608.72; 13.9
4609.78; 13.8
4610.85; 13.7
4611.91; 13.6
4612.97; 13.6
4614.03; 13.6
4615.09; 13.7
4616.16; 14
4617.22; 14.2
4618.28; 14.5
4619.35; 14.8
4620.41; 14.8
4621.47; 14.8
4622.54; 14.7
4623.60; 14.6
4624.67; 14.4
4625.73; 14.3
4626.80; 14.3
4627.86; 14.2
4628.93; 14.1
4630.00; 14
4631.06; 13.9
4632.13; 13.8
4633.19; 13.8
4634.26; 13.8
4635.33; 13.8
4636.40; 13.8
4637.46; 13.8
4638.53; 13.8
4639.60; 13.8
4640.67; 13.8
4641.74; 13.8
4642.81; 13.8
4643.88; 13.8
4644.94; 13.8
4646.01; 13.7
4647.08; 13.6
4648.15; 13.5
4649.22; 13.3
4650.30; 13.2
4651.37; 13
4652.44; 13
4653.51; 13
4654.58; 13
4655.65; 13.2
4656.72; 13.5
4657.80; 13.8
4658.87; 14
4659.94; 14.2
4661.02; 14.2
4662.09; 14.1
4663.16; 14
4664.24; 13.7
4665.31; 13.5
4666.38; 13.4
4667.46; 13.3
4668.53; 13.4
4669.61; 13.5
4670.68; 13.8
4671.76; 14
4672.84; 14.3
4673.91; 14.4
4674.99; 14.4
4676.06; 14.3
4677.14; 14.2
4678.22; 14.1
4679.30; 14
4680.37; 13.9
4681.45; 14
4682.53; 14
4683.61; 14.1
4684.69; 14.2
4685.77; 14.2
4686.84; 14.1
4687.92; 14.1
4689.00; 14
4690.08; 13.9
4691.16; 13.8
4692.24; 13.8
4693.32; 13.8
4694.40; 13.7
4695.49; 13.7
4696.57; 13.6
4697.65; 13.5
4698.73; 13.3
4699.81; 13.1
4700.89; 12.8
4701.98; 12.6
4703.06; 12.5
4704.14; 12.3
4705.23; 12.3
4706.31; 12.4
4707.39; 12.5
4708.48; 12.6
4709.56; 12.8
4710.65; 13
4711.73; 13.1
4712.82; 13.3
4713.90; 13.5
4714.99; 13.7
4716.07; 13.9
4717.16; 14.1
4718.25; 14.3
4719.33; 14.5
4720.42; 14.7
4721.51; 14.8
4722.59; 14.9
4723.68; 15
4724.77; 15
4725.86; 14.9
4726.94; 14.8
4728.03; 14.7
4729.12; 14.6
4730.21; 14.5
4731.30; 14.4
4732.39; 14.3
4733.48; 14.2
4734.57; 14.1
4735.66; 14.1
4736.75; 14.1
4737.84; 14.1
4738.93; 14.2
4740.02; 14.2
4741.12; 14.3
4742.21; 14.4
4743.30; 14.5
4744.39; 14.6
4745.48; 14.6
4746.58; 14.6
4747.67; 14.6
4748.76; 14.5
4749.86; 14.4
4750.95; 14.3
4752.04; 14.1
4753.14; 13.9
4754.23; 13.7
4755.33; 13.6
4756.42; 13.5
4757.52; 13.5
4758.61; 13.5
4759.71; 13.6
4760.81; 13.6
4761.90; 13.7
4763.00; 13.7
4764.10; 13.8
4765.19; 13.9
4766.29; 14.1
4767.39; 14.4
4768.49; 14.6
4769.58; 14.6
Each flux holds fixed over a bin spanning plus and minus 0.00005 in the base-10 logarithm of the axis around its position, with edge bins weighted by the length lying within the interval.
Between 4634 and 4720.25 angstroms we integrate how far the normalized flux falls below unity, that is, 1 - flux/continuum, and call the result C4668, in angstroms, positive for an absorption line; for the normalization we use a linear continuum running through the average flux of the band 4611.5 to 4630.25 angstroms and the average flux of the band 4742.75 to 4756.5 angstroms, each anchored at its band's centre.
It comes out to 3.8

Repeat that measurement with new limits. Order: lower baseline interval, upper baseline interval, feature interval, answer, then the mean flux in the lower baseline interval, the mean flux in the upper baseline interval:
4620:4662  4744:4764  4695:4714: 1.4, 13.8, 14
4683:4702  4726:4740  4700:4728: 0.9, 13.7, 14.4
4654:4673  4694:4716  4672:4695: -1.2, 13.7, 13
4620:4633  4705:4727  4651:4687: 0.7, 14.3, 13.8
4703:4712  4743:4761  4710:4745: -2.7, 12.6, 14.1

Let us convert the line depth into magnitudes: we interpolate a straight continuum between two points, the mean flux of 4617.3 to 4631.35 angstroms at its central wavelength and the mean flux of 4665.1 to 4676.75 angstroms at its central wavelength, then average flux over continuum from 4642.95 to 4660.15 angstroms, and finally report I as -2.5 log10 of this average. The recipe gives 0.049 mag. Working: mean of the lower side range 14.4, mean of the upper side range 13.9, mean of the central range 13.5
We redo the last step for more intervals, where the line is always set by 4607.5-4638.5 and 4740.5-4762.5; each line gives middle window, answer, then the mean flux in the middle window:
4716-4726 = -0.042 mag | 14.6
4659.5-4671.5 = 0.026 mag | 13.7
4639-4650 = 0.032 mag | 13.7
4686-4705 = 0.050 mag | 13.4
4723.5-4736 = -0.036 mag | 14.5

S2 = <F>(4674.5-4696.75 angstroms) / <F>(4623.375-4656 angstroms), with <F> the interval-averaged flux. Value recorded 1.02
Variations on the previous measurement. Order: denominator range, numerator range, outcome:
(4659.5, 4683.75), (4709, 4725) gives 1.01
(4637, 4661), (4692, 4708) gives 0.96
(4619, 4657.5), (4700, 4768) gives 1.01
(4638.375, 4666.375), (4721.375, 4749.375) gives 1.06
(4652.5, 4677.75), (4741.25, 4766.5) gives 1.02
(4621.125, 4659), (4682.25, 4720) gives 0.98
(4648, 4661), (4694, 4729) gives 1.02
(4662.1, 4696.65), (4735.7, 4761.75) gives 1.01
